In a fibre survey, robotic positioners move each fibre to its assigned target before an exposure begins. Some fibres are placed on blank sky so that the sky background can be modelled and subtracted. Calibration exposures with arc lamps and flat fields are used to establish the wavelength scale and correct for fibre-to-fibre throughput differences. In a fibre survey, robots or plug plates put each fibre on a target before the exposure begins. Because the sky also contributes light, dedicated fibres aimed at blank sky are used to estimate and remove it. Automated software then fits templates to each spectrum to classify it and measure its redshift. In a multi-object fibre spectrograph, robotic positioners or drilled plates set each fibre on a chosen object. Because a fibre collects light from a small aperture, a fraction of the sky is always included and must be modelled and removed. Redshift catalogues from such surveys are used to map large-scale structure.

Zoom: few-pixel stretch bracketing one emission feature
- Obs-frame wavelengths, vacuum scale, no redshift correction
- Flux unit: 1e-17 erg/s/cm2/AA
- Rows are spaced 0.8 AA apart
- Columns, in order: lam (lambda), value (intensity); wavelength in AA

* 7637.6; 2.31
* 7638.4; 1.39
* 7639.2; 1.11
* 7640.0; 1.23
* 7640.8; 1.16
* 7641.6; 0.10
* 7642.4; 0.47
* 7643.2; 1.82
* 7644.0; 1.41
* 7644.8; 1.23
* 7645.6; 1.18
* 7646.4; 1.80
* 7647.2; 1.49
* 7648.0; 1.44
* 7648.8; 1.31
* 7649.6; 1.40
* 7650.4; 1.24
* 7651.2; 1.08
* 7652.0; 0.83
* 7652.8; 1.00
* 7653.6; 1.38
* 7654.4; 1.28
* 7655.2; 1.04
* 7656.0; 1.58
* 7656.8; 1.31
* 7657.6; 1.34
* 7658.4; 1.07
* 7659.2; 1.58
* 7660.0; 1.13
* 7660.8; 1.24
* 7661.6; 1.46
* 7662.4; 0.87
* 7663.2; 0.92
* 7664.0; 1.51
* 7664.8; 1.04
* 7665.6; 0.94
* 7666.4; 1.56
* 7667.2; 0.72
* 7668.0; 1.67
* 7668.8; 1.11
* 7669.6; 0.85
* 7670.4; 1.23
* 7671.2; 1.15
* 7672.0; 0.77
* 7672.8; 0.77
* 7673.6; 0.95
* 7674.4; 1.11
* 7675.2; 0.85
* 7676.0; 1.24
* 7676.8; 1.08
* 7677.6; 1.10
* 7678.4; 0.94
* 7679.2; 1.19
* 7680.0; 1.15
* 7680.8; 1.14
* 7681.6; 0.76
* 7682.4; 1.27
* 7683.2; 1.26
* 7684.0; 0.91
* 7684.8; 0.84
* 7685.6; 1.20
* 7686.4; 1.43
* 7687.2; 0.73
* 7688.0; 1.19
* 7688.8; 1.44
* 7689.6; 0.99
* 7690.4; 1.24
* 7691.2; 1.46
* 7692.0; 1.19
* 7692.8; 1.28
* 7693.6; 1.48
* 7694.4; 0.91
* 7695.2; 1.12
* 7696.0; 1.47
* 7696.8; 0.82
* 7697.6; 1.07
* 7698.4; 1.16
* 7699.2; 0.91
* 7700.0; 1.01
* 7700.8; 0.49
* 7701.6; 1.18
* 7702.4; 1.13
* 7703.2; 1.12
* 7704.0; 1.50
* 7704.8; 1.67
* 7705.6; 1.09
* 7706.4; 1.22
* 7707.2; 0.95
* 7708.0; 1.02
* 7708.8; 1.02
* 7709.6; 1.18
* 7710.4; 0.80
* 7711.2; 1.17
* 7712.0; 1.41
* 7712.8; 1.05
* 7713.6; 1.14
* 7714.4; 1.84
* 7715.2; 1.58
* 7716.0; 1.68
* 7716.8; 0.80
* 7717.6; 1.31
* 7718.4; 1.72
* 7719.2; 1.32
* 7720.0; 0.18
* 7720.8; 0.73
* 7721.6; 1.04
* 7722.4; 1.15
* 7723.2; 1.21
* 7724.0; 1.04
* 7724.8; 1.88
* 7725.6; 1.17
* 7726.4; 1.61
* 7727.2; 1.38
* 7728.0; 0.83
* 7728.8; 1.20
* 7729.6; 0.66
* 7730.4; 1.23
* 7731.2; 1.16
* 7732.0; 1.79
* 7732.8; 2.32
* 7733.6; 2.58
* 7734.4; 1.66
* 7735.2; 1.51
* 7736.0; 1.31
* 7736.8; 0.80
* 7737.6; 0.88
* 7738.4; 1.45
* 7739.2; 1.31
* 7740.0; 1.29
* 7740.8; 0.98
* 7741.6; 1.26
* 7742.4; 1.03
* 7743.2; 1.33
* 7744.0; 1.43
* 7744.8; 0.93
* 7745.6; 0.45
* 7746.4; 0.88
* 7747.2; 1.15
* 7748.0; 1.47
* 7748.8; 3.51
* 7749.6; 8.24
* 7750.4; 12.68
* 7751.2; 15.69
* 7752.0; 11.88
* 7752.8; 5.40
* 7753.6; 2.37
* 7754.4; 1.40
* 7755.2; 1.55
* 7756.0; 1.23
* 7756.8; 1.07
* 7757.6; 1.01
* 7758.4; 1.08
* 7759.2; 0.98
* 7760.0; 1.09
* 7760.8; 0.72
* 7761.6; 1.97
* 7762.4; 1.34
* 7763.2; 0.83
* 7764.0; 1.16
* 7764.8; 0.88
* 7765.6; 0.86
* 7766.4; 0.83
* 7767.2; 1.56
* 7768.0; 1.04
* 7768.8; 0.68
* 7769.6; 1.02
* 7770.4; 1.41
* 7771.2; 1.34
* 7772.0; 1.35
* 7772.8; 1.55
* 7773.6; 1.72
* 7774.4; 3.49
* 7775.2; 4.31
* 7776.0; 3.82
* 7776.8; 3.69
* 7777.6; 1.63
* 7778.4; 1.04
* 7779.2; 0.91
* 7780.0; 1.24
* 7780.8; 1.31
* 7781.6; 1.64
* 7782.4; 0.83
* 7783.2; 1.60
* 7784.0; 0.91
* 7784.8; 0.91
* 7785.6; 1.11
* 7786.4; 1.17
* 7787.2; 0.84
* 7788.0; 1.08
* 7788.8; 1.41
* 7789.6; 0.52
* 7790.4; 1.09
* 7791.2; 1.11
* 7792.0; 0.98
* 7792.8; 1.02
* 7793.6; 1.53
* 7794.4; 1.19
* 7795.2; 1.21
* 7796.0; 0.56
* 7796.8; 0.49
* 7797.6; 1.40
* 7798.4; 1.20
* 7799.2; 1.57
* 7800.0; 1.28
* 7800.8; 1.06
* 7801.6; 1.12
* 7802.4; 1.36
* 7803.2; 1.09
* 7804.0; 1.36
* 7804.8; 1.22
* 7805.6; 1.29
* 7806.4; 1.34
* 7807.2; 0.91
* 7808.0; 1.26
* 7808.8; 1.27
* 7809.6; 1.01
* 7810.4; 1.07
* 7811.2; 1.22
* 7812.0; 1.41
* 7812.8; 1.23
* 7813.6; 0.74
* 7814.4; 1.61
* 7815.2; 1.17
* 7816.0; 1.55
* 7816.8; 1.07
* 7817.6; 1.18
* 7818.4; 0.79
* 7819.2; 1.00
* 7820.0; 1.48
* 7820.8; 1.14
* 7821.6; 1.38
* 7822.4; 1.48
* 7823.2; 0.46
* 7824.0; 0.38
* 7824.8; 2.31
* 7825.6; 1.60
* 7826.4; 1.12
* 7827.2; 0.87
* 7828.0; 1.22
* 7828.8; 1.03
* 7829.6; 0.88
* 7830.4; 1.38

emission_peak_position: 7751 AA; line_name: H-alpha 6563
